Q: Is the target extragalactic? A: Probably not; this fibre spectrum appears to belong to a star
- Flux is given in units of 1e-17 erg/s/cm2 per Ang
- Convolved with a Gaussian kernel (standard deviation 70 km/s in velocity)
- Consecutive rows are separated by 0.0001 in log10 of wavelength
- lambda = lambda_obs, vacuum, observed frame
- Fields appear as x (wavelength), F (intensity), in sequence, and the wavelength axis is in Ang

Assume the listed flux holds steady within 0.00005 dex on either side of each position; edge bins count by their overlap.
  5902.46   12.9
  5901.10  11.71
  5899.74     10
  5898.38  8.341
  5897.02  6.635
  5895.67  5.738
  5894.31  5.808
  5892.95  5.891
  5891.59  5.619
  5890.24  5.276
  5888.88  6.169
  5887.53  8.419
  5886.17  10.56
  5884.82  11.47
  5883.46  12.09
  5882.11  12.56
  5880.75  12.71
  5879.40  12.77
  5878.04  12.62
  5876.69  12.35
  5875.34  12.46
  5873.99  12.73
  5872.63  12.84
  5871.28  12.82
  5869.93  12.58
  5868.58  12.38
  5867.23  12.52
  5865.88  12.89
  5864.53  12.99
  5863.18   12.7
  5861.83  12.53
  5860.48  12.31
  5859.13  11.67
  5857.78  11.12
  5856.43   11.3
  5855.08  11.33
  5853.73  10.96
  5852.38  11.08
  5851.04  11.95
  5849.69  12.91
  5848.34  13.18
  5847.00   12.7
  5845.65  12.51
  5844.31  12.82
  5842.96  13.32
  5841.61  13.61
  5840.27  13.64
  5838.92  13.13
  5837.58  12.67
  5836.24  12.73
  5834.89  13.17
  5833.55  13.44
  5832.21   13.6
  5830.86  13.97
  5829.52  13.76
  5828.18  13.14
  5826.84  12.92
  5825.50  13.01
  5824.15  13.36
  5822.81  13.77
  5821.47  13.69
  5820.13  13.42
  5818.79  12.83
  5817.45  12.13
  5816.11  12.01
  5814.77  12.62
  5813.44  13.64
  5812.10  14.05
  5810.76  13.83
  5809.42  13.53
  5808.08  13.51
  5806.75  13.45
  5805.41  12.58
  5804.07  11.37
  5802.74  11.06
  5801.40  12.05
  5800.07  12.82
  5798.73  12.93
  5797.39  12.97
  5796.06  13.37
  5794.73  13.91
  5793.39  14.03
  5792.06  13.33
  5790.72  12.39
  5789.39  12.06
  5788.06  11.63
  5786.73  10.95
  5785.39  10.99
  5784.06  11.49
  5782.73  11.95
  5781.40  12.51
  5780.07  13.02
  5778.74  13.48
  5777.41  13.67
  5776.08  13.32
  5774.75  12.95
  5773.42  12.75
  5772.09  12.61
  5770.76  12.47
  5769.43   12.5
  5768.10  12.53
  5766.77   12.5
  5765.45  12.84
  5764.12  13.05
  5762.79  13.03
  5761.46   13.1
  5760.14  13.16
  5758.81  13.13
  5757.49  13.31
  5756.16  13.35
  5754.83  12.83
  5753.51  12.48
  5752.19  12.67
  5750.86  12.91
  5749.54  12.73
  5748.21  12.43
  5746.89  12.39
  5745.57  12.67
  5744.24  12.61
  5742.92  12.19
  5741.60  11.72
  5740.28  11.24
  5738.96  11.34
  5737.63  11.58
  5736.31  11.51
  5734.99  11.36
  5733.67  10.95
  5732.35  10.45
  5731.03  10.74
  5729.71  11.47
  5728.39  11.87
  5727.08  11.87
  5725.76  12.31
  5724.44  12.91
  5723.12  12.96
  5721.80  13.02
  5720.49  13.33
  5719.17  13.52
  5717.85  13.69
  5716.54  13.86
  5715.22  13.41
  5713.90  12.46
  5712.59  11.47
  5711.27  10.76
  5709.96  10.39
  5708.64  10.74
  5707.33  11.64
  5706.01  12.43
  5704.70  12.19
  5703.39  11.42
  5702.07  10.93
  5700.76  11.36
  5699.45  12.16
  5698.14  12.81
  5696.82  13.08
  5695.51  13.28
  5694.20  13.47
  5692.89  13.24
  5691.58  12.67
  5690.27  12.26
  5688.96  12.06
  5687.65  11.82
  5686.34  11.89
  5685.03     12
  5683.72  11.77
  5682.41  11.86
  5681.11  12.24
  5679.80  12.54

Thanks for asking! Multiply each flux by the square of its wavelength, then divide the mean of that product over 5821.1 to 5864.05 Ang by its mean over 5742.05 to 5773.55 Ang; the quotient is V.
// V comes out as 1.03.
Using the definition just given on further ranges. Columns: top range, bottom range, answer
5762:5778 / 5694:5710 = 1.10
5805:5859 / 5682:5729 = 1.09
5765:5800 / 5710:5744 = 1.07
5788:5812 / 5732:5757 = 1.09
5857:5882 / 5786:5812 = 1.00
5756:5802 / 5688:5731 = 1.06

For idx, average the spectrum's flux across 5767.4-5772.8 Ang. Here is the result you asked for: 12.5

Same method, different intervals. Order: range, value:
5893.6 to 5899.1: 6.65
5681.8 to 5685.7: 11.9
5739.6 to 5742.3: 11.5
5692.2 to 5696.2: 13.3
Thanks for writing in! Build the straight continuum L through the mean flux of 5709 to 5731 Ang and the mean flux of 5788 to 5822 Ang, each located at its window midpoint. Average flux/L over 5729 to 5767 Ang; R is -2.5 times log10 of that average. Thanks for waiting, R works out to 0.03 mag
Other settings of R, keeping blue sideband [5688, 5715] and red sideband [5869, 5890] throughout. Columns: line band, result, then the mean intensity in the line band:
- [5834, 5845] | -0.130 mag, 13.1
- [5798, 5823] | -0.101 mag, 12.9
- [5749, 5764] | -0.094 mag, 13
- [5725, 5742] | 0.051 mag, 11.4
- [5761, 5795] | -0.071 mag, 12.6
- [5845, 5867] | -0.048 mag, 12.1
